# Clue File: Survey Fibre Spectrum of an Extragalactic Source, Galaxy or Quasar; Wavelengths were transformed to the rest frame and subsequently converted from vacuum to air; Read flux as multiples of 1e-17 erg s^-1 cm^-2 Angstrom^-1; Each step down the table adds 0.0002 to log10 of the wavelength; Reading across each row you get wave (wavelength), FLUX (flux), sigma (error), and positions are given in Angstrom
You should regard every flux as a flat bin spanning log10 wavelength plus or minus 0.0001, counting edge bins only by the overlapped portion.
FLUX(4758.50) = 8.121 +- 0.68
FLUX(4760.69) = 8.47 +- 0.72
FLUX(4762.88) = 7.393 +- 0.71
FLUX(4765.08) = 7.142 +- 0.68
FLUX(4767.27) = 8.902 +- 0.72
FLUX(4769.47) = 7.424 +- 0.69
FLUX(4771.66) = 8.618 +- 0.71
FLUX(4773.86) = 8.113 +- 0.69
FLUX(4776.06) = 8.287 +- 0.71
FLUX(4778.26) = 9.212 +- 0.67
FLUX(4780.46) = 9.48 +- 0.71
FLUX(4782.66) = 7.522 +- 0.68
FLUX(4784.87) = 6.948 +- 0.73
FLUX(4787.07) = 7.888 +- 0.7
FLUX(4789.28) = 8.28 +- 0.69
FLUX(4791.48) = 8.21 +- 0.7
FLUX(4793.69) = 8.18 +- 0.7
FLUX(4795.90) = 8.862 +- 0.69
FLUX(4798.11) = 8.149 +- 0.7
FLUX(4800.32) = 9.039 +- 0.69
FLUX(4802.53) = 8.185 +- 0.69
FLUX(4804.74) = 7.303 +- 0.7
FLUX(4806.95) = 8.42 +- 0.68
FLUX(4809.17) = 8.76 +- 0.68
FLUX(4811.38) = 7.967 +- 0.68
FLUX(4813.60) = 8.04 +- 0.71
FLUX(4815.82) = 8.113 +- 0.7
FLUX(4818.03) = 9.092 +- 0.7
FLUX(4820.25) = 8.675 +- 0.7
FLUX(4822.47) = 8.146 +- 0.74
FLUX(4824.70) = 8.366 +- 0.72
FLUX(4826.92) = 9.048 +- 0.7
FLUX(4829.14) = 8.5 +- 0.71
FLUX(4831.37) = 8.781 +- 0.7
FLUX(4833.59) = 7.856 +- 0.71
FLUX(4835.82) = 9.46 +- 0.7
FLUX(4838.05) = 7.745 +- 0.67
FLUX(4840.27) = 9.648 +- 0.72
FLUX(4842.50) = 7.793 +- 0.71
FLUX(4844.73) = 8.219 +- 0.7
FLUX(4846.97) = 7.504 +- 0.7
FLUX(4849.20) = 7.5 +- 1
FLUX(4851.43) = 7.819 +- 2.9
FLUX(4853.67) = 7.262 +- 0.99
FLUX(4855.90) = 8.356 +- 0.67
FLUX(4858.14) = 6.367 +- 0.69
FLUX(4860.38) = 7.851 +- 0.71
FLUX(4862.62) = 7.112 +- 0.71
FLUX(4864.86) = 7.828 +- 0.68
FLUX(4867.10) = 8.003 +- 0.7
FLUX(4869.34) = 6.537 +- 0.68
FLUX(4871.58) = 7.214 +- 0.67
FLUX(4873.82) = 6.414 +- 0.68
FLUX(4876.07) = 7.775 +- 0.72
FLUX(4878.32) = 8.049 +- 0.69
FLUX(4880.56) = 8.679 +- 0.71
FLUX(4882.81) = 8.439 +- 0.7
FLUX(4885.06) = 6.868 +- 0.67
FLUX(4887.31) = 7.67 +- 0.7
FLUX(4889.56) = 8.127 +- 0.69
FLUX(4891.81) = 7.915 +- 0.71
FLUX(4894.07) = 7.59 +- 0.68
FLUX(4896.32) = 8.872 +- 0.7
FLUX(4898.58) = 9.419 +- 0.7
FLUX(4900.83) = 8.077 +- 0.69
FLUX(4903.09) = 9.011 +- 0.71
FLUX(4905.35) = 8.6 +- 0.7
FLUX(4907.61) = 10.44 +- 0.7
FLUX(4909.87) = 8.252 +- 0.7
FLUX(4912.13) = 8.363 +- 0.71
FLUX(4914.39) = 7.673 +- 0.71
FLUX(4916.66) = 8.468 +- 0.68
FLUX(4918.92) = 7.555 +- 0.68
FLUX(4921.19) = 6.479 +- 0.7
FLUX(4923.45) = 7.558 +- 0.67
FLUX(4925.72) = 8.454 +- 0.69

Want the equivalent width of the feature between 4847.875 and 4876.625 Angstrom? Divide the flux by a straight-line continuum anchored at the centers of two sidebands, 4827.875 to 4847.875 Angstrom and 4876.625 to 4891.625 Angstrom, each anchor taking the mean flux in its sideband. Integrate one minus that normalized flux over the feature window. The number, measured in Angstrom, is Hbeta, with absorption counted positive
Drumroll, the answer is 2.8 Angstrom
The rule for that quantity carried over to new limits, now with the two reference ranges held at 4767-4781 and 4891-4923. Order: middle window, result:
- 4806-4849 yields 0.17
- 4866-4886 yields 1.94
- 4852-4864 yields 1.40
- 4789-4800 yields 0.13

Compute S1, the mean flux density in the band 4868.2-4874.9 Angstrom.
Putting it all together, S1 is 6.74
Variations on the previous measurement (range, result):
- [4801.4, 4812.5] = 8.13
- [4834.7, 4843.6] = 8.66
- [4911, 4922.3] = 7.71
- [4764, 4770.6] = 7.84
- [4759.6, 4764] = 7.92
